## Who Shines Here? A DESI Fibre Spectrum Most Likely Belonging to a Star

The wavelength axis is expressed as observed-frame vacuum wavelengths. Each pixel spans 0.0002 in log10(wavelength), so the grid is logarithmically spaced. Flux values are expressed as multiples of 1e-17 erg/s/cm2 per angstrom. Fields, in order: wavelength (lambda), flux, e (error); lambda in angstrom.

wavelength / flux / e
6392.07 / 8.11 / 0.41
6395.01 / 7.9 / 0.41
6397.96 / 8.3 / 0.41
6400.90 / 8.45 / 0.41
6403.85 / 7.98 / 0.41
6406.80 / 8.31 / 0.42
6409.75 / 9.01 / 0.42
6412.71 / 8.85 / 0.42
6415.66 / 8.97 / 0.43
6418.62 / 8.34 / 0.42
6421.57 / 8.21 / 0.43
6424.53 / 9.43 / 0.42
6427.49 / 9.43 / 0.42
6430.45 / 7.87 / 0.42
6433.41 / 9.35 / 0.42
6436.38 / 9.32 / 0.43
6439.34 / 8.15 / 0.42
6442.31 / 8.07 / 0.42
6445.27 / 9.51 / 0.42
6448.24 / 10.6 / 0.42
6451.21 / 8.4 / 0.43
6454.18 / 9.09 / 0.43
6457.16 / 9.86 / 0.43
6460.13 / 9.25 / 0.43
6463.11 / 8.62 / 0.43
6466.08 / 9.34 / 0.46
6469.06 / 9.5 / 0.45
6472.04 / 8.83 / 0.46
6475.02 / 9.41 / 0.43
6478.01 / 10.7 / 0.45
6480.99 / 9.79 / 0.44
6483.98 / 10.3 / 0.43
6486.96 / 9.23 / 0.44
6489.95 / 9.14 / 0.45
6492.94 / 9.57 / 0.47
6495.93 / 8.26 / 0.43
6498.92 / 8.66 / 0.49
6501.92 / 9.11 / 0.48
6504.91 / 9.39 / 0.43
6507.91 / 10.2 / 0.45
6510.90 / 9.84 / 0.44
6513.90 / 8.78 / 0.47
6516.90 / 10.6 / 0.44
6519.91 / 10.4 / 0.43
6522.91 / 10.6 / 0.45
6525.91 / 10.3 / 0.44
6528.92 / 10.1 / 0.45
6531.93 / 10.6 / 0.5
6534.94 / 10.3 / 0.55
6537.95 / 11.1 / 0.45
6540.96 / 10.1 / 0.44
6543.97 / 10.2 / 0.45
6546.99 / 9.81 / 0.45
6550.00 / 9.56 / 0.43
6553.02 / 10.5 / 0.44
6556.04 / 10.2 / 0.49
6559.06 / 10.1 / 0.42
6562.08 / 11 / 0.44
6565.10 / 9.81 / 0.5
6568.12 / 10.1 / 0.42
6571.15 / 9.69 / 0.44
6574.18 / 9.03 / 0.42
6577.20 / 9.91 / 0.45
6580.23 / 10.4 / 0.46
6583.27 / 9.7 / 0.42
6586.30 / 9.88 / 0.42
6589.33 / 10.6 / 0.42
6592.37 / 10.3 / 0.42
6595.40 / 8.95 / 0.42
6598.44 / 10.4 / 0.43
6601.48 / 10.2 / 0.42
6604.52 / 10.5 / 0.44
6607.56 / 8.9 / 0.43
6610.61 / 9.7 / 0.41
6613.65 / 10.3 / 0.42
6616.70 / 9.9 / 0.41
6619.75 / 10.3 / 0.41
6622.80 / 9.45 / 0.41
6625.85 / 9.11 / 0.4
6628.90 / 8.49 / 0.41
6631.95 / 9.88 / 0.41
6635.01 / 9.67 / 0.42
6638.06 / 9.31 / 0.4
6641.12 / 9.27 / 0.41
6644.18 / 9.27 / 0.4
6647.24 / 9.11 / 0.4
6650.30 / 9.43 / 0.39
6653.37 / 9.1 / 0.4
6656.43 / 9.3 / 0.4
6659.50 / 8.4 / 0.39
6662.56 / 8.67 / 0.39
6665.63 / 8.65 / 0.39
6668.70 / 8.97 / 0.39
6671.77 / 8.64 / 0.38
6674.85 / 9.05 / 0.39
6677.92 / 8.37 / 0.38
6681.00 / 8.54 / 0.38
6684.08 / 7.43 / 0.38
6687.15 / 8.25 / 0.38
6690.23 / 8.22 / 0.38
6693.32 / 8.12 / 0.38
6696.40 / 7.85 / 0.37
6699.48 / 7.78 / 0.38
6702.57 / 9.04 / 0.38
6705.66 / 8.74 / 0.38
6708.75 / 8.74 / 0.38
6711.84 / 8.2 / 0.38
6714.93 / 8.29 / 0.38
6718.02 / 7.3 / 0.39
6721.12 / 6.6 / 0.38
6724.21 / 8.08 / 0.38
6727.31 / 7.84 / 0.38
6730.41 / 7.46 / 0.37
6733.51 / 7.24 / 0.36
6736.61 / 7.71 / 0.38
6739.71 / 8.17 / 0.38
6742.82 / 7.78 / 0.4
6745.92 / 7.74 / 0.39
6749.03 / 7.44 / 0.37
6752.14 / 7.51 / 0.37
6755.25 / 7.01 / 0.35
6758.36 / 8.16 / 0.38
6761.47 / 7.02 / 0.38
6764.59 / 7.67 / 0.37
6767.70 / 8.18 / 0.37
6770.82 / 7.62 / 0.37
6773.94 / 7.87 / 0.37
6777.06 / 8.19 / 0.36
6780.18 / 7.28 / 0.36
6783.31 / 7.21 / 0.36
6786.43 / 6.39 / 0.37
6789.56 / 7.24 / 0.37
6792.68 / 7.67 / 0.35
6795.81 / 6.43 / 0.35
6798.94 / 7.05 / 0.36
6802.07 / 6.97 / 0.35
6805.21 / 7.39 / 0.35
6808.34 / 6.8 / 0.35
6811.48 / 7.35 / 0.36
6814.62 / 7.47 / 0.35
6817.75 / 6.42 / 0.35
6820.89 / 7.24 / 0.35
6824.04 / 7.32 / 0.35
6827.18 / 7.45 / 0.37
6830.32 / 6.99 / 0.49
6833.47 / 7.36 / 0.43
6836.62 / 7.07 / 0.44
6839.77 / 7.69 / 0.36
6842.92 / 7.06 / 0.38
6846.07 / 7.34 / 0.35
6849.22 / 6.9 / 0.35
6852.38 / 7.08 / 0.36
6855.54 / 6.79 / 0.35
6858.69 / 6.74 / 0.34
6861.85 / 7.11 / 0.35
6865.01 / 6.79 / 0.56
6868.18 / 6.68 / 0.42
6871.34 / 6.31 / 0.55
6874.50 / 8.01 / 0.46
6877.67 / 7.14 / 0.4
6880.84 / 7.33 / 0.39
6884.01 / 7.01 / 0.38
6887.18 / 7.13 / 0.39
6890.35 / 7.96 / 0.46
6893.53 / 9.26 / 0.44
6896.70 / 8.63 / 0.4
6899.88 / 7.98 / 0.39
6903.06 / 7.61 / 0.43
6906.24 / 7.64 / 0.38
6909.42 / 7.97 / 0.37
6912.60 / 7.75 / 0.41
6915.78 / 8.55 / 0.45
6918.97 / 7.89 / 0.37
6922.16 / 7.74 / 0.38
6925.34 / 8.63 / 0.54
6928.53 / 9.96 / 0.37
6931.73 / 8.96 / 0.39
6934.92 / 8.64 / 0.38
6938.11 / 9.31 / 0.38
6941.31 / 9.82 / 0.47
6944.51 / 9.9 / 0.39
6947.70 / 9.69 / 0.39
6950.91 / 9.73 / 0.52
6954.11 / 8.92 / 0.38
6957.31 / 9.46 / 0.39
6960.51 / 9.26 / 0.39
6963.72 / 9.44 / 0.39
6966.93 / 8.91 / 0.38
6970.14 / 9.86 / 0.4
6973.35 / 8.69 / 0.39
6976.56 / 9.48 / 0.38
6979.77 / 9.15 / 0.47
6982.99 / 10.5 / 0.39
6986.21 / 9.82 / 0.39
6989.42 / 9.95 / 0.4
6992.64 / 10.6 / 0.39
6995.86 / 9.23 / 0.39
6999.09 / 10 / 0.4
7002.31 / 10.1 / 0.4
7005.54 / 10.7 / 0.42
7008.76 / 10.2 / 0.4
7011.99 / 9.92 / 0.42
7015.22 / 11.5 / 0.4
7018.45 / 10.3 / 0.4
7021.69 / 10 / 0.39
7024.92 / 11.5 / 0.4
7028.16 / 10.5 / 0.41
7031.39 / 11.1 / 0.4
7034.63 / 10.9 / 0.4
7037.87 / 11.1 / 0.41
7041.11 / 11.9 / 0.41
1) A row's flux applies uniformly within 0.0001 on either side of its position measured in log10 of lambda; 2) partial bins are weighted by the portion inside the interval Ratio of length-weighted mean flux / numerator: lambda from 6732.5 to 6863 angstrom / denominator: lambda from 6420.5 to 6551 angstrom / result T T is 0.8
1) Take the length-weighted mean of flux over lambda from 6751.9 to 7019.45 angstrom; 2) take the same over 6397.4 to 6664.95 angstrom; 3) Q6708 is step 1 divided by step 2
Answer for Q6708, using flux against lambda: 0.9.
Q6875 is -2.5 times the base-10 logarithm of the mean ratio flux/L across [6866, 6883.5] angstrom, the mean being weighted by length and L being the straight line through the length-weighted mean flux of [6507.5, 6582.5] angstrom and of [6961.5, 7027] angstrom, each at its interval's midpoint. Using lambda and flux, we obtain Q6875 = 0.38 mag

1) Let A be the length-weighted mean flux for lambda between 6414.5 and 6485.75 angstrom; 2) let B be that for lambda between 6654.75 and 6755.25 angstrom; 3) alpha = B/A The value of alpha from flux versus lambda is 0.9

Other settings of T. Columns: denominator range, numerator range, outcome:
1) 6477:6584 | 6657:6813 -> 0.79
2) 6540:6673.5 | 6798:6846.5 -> 0.74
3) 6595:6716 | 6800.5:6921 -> 0.82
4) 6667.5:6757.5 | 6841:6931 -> 0.95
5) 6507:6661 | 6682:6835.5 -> 0.77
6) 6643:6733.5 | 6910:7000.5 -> 1.11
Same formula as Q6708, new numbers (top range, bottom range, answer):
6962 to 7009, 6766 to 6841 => 1.34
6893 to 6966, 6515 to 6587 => 0.87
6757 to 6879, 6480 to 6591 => 0.73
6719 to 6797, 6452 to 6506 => 0.80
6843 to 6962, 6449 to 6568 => 0.83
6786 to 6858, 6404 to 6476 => 0.79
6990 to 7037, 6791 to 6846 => 1.46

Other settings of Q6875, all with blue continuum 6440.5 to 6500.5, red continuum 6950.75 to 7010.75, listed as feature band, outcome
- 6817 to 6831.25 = 0.320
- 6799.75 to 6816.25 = 0.309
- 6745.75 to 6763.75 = 0.263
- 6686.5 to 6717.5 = 0.145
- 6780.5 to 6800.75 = 0.334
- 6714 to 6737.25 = 0.250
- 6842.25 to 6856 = 0.334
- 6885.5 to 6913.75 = 0.202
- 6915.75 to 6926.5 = 0.184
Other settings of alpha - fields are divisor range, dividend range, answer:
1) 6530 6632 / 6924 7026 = 0.98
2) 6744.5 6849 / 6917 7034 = 1.33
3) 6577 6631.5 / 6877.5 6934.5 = 0.82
